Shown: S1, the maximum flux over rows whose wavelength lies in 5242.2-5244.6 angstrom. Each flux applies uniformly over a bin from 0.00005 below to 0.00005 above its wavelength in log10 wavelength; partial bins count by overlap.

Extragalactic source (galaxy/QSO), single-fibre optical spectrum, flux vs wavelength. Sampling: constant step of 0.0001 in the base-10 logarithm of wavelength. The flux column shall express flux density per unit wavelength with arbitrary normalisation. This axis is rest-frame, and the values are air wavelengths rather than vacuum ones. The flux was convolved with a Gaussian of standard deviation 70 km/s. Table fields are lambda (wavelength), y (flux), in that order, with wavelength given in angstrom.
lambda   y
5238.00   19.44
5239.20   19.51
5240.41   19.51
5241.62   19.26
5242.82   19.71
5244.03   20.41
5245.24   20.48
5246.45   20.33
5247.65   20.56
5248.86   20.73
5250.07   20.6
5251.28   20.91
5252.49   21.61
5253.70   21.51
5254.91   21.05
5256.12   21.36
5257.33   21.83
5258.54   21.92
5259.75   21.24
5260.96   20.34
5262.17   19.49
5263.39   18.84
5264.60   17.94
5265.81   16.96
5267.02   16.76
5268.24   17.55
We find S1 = 20.41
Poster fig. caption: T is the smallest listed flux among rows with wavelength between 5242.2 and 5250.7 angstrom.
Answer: 19.71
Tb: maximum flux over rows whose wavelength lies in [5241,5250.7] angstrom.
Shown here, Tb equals 20.73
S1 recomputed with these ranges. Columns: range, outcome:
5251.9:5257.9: 21.83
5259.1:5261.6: 21.24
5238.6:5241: 19.51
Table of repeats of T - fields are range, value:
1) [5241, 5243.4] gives 19.26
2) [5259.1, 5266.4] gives 16.96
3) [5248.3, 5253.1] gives 20.6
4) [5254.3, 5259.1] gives 21.05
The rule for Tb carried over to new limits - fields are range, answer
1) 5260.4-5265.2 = 20.34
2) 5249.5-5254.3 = 21.61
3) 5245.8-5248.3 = 20.56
